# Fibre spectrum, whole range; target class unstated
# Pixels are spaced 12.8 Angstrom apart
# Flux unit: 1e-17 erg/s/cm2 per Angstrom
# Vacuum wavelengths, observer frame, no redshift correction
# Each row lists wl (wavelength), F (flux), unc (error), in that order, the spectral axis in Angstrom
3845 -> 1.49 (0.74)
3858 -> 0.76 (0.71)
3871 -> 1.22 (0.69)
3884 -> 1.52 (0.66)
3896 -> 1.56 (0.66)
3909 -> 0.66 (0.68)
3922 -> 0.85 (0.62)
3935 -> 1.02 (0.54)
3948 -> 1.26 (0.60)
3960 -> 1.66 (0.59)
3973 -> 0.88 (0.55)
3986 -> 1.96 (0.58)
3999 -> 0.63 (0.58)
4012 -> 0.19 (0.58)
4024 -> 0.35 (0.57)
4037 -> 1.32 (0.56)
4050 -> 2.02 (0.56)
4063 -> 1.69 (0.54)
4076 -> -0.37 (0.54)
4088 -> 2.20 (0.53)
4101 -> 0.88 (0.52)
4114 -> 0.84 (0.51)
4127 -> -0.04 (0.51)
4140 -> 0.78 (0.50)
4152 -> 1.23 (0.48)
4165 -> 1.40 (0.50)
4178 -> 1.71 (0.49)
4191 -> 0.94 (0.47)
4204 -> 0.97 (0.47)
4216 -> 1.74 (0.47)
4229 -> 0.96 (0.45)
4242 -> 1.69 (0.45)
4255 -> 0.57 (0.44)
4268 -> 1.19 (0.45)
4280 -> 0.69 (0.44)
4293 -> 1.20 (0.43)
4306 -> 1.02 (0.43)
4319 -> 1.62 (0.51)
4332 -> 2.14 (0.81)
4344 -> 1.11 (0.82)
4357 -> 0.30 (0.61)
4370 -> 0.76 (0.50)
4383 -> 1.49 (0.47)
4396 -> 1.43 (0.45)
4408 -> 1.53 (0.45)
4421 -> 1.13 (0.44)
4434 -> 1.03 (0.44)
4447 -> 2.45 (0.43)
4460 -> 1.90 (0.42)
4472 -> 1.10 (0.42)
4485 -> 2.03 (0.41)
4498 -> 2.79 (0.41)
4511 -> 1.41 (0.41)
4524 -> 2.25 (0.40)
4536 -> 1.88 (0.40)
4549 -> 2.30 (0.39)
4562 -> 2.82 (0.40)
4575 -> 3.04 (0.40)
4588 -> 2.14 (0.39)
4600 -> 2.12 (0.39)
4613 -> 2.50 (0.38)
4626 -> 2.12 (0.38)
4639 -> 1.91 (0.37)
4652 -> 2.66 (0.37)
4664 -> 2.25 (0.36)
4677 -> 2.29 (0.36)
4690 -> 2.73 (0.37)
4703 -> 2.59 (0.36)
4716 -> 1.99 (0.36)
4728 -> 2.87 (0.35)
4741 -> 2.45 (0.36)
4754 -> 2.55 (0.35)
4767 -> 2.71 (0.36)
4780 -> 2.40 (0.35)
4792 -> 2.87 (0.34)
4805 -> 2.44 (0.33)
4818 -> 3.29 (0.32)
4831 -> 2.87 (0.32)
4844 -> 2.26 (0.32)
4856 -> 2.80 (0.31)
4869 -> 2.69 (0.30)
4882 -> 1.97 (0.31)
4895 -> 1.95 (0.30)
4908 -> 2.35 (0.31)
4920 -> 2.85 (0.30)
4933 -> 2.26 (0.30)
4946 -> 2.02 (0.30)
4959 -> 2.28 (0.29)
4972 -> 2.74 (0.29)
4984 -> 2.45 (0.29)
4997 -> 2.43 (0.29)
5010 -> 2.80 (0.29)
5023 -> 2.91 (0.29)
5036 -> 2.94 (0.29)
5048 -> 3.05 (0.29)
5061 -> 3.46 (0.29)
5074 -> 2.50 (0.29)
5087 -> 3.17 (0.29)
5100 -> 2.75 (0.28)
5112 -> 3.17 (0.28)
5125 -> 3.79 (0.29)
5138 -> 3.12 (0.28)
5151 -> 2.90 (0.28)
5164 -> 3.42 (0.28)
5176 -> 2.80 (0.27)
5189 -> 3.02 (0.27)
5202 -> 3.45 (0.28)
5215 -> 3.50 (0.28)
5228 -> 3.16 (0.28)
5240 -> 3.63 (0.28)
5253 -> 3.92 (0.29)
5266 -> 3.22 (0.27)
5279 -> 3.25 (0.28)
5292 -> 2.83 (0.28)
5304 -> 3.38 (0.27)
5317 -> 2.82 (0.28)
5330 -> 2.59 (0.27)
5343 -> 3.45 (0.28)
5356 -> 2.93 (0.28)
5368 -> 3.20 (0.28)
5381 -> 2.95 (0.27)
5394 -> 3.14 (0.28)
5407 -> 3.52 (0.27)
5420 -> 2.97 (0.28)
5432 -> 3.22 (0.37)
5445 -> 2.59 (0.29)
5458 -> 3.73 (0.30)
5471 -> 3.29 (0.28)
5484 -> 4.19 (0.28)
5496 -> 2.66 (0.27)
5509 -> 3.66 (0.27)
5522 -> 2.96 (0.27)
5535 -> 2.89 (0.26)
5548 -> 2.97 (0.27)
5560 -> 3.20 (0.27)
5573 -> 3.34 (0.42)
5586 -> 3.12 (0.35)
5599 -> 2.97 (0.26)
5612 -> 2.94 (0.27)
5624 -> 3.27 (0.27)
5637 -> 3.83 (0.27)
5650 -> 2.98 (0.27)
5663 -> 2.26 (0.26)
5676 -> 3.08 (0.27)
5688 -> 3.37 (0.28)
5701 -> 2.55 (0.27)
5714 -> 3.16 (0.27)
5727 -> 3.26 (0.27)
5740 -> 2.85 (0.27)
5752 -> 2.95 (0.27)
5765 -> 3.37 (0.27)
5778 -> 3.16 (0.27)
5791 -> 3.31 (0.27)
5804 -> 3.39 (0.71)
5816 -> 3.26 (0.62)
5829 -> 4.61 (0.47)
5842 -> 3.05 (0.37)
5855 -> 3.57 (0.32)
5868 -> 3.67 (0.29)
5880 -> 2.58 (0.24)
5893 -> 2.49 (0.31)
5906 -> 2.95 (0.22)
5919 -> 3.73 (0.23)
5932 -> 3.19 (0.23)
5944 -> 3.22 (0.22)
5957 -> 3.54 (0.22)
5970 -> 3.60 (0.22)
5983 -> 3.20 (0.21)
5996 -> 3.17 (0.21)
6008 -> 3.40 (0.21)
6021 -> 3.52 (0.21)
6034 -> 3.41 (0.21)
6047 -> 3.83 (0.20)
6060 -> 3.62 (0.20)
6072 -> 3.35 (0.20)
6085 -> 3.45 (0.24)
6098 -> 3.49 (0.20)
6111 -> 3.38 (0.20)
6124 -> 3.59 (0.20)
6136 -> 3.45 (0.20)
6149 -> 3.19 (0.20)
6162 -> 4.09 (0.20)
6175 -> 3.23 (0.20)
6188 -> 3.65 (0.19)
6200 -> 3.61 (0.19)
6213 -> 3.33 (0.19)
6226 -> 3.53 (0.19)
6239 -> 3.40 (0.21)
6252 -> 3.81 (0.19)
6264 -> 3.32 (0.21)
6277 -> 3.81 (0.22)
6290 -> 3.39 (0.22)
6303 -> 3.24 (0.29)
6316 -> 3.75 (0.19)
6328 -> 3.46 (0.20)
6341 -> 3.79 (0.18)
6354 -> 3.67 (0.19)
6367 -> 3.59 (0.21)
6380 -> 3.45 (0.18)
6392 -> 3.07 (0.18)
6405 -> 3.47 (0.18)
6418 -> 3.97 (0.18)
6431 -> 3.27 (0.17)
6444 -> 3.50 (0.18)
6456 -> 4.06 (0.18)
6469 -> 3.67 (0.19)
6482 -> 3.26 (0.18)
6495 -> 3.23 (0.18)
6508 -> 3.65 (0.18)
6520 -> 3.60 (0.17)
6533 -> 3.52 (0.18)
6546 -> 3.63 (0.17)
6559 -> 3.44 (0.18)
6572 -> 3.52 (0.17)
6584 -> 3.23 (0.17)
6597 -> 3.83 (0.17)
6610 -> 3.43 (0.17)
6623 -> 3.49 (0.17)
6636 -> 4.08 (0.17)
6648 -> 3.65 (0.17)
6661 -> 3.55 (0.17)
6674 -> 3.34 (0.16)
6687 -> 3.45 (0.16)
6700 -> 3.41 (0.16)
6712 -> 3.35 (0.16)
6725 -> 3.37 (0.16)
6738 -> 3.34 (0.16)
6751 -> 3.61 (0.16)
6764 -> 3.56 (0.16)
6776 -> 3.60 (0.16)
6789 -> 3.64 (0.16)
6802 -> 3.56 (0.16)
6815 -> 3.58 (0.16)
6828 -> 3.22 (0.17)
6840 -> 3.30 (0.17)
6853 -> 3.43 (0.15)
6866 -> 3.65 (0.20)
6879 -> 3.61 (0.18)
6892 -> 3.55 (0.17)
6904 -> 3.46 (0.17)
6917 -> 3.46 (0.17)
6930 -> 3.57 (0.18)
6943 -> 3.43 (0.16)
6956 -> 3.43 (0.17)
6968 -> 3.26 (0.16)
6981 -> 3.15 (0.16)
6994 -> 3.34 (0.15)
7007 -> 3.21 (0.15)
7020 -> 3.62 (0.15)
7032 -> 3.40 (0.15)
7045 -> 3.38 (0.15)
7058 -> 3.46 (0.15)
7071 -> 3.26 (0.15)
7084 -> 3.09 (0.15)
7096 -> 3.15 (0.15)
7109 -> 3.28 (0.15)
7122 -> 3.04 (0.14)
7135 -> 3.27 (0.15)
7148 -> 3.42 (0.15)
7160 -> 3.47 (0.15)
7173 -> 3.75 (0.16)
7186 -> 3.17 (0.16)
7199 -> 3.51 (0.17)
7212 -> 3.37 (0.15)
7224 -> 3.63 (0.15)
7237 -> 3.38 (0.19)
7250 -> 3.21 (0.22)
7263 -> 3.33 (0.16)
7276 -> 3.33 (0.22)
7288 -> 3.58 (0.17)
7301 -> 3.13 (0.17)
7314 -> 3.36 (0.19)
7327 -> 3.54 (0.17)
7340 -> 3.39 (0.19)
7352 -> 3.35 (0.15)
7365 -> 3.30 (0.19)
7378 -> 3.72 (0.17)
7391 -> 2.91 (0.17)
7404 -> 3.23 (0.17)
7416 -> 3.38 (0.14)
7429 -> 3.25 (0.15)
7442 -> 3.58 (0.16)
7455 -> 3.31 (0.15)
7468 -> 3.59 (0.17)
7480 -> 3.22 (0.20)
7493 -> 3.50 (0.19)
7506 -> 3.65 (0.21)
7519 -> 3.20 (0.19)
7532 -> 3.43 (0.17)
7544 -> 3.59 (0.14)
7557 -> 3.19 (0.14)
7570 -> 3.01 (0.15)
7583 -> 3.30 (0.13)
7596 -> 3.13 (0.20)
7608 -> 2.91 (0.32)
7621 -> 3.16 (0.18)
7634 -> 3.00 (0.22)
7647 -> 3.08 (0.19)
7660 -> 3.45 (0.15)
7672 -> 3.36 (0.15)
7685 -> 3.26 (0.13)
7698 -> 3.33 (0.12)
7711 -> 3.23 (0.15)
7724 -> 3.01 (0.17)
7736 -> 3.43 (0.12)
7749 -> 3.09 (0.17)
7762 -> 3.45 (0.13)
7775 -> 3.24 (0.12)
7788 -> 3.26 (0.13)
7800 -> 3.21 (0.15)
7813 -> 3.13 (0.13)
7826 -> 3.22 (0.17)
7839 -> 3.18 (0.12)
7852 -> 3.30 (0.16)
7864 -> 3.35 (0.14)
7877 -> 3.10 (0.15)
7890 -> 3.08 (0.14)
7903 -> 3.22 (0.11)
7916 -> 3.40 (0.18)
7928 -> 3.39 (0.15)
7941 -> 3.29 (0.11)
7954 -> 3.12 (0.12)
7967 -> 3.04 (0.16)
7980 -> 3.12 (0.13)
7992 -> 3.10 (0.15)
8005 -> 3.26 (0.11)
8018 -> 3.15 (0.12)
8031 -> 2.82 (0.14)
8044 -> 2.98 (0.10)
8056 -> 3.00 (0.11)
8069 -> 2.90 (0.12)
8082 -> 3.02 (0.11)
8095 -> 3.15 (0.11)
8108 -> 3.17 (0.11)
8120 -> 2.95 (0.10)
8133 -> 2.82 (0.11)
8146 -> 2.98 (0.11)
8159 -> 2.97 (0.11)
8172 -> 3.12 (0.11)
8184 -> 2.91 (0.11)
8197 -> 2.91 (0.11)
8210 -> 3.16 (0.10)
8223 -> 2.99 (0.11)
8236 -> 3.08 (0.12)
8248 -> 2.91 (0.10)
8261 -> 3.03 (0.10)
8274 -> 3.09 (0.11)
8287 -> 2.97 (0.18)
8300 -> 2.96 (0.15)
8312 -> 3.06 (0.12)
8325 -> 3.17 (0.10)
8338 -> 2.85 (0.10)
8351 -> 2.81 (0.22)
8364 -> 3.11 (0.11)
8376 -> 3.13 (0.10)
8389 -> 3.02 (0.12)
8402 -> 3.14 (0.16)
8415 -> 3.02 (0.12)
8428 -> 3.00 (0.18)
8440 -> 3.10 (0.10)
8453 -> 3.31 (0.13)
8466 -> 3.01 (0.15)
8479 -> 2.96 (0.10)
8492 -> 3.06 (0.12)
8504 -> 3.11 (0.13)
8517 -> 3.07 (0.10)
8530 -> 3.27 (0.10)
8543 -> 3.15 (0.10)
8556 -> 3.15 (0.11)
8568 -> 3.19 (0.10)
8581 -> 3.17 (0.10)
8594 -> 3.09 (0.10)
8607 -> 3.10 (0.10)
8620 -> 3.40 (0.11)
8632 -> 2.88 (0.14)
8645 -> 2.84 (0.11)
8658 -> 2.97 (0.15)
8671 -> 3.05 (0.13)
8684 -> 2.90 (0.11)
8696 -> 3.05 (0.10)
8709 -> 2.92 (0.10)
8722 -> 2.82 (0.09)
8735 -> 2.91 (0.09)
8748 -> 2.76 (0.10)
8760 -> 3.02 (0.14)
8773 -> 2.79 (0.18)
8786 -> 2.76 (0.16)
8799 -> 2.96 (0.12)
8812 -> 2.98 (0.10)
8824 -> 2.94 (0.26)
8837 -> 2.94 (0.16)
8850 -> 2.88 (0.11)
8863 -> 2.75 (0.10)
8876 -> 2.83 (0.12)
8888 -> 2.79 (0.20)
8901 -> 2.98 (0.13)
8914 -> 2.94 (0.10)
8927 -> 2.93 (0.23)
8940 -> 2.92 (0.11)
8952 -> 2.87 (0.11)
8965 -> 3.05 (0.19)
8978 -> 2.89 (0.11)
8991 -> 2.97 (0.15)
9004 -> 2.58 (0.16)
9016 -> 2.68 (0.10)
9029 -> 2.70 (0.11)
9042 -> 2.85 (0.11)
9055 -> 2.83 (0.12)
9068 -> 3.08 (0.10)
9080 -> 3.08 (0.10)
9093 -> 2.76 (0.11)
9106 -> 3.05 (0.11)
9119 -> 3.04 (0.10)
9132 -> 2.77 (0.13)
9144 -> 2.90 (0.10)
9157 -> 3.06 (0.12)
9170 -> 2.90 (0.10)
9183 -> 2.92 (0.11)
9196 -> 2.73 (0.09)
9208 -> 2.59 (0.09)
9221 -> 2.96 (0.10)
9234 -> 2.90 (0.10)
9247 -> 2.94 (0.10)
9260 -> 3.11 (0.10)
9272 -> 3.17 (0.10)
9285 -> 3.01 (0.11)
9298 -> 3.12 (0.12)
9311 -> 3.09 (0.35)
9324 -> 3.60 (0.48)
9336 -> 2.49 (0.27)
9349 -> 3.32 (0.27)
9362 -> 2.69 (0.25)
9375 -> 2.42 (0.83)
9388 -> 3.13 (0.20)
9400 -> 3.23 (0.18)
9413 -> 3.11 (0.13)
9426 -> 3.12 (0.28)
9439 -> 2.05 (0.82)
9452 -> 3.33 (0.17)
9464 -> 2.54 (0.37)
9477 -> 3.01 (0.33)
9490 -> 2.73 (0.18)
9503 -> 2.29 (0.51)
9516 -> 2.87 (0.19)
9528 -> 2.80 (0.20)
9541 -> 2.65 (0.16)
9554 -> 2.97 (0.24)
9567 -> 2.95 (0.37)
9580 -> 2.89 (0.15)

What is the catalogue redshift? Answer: 0.14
